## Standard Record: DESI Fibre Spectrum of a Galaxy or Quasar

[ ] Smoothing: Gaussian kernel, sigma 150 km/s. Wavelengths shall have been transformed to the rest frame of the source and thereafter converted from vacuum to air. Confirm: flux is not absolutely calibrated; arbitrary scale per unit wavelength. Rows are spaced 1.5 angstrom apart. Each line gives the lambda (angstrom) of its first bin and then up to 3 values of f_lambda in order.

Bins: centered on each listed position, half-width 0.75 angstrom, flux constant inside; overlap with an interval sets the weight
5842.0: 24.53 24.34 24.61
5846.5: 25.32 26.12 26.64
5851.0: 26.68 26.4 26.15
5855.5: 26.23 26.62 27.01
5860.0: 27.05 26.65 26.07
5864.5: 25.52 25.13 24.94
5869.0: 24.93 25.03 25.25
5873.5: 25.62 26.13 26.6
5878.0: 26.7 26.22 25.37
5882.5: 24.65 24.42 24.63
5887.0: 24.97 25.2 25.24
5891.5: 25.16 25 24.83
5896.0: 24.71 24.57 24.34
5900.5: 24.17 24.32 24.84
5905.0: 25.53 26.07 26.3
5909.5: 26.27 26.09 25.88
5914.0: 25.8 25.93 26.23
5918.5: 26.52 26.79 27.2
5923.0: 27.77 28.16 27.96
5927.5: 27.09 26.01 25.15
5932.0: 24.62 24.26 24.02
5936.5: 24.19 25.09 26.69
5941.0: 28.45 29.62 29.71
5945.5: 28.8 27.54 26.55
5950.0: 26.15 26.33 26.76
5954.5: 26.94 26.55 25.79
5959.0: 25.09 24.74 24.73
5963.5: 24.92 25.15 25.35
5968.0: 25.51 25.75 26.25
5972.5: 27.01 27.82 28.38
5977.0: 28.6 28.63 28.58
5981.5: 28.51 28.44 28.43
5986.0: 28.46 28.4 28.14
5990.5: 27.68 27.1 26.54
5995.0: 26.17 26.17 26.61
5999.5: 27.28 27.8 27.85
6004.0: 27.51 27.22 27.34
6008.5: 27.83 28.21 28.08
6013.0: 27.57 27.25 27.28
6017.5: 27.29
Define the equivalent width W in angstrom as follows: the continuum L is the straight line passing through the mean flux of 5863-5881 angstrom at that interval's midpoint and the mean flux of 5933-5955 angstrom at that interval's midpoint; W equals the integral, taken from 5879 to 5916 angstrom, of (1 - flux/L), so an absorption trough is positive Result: 1.2 angstrom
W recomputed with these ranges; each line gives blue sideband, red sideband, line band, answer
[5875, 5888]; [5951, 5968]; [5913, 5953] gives -1.63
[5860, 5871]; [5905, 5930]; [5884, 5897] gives 0.57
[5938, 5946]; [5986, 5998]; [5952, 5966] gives 1.16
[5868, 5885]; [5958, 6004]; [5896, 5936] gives 0.41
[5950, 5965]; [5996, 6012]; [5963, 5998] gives -0.82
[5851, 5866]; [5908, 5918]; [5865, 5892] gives 0.93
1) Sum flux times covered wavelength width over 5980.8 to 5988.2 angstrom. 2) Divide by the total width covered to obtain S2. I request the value 28.4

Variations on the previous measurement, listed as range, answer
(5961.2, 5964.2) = 24.8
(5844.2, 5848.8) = 25.4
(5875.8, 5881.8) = 26.2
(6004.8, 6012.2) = 27.7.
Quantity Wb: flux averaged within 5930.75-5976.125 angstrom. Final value 26.3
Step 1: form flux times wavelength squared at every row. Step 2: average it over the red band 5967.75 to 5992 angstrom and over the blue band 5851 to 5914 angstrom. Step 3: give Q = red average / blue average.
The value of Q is 1.1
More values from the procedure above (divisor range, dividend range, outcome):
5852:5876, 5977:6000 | 1.11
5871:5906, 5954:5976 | 1.06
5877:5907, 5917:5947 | 1.08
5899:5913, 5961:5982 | 1.08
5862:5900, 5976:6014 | 1.14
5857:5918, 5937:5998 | 1.09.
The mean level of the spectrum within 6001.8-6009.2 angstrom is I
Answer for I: 27.5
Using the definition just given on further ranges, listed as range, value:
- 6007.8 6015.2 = 27.8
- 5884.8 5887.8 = 24.8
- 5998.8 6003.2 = 27.6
